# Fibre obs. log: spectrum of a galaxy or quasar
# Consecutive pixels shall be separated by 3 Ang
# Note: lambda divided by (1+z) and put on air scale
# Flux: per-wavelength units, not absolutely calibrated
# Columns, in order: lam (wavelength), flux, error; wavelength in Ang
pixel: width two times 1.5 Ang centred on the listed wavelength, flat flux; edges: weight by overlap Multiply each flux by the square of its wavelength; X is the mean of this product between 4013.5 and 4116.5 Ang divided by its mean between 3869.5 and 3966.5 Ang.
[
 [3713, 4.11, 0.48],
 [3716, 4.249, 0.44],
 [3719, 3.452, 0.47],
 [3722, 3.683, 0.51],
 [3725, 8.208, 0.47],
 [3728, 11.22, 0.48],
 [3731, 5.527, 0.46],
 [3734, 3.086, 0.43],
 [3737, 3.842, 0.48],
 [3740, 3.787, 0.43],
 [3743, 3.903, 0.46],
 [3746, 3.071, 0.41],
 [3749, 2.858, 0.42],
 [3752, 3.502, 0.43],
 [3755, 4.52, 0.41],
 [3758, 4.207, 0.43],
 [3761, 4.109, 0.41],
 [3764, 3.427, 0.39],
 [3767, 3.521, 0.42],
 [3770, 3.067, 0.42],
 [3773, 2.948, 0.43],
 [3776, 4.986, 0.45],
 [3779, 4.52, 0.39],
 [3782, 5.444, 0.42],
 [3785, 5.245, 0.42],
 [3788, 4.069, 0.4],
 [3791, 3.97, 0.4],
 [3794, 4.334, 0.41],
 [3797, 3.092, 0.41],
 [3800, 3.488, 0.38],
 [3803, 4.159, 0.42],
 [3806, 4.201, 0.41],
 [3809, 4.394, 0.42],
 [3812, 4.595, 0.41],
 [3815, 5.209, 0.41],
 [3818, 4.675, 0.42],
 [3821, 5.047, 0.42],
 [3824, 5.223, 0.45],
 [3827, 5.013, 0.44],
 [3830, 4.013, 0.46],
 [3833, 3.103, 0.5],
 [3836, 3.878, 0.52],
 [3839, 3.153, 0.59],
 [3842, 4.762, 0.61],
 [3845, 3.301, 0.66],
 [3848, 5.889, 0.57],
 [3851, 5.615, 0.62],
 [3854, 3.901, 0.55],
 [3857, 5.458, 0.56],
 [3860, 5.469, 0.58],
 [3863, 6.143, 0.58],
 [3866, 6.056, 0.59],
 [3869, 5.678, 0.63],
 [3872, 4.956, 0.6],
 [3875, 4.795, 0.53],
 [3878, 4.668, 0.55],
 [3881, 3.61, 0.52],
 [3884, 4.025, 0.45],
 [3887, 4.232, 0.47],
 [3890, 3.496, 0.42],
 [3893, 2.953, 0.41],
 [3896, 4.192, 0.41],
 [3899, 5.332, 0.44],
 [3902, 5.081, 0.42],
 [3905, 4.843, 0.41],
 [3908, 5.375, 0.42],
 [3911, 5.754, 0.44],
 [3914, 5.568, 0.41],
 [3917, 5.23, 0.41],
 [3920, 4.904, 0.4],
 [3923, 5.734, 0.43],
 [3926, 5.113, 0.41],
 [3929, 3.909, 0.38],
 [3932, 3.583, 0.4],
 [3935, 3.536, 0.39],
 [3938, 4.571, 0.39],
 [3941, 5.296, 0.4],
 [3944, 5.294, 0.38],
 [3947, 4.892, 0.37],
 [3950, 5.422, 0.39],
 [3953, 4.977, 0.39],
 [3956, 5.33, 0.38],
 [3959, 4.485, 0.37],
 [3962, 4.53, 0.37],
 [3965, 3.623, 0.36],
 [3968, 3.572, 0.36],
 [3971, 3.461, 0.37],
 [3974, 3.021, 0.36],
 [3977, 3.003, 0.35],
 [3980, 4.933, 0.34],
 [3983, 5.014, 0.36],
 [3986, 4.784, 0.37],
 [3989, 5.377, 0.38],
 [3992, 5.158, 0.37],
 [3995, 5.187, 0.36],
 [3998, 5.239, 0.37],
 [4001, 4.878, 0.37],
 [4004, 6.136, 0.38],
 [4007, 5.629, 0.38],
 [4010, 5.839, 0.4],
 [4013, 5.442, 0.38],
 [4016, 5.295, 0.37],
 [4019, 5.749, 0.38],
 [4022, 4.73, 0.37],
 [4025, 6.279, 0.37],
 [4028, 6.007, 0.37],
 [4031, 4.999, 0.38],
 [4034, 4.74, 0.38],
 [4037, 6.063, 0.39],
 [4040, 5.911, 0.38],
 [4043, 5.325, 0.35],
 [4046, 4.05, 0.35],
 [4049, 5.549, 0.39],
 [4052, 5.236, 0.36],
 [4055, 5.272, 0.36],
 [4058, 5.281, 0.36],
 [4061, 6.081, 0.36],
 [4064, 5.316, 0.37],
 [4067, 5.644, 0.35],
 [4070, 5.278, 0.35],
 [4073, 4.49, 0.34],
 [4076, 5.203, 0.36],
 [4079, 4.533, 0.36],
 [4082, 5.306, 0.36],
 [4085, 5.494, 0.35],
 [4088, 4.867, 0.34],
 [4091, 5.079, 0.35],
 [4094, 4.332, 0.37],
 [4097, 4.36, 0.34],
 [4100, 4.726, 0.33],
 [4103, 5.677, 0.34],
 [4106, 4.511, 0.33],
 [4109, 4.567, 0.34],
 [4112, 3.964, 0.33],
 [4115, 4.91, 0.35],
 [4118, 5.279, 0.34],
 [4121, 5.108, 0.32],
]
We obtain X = 1.2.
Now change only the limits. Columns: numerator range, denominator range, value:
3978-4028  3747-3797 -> 1.50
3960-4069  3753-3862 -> 1.30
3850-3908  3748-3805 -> 1.26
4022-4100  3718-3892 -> 1.32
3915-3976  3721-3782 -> 1.13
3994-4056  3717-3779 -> 1.44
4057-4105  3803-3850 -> 1.31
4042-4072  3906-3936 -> 1.16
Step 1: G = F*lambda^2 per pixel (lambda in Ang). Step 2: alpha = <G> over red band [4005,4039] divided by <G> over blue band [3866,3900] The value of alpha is 1.35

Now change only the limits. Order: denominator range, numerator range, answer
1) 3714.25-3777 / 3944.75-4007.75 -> 1.22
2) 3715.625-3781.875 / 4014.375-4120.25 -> 1.39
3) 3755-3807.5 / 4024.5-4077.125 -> 1.51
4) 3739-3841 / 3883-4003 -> 1.23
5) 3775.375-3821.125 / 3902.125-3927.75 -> 1.27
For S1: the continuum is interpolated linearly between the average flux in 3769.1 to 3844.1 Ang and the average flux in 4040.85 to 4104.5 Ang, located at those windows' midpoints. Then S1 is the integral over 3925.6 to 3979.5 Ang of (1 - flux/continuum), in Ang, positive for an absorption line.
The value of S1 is 4.8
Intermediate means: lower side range 4.27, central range 4.31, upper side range 5.11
